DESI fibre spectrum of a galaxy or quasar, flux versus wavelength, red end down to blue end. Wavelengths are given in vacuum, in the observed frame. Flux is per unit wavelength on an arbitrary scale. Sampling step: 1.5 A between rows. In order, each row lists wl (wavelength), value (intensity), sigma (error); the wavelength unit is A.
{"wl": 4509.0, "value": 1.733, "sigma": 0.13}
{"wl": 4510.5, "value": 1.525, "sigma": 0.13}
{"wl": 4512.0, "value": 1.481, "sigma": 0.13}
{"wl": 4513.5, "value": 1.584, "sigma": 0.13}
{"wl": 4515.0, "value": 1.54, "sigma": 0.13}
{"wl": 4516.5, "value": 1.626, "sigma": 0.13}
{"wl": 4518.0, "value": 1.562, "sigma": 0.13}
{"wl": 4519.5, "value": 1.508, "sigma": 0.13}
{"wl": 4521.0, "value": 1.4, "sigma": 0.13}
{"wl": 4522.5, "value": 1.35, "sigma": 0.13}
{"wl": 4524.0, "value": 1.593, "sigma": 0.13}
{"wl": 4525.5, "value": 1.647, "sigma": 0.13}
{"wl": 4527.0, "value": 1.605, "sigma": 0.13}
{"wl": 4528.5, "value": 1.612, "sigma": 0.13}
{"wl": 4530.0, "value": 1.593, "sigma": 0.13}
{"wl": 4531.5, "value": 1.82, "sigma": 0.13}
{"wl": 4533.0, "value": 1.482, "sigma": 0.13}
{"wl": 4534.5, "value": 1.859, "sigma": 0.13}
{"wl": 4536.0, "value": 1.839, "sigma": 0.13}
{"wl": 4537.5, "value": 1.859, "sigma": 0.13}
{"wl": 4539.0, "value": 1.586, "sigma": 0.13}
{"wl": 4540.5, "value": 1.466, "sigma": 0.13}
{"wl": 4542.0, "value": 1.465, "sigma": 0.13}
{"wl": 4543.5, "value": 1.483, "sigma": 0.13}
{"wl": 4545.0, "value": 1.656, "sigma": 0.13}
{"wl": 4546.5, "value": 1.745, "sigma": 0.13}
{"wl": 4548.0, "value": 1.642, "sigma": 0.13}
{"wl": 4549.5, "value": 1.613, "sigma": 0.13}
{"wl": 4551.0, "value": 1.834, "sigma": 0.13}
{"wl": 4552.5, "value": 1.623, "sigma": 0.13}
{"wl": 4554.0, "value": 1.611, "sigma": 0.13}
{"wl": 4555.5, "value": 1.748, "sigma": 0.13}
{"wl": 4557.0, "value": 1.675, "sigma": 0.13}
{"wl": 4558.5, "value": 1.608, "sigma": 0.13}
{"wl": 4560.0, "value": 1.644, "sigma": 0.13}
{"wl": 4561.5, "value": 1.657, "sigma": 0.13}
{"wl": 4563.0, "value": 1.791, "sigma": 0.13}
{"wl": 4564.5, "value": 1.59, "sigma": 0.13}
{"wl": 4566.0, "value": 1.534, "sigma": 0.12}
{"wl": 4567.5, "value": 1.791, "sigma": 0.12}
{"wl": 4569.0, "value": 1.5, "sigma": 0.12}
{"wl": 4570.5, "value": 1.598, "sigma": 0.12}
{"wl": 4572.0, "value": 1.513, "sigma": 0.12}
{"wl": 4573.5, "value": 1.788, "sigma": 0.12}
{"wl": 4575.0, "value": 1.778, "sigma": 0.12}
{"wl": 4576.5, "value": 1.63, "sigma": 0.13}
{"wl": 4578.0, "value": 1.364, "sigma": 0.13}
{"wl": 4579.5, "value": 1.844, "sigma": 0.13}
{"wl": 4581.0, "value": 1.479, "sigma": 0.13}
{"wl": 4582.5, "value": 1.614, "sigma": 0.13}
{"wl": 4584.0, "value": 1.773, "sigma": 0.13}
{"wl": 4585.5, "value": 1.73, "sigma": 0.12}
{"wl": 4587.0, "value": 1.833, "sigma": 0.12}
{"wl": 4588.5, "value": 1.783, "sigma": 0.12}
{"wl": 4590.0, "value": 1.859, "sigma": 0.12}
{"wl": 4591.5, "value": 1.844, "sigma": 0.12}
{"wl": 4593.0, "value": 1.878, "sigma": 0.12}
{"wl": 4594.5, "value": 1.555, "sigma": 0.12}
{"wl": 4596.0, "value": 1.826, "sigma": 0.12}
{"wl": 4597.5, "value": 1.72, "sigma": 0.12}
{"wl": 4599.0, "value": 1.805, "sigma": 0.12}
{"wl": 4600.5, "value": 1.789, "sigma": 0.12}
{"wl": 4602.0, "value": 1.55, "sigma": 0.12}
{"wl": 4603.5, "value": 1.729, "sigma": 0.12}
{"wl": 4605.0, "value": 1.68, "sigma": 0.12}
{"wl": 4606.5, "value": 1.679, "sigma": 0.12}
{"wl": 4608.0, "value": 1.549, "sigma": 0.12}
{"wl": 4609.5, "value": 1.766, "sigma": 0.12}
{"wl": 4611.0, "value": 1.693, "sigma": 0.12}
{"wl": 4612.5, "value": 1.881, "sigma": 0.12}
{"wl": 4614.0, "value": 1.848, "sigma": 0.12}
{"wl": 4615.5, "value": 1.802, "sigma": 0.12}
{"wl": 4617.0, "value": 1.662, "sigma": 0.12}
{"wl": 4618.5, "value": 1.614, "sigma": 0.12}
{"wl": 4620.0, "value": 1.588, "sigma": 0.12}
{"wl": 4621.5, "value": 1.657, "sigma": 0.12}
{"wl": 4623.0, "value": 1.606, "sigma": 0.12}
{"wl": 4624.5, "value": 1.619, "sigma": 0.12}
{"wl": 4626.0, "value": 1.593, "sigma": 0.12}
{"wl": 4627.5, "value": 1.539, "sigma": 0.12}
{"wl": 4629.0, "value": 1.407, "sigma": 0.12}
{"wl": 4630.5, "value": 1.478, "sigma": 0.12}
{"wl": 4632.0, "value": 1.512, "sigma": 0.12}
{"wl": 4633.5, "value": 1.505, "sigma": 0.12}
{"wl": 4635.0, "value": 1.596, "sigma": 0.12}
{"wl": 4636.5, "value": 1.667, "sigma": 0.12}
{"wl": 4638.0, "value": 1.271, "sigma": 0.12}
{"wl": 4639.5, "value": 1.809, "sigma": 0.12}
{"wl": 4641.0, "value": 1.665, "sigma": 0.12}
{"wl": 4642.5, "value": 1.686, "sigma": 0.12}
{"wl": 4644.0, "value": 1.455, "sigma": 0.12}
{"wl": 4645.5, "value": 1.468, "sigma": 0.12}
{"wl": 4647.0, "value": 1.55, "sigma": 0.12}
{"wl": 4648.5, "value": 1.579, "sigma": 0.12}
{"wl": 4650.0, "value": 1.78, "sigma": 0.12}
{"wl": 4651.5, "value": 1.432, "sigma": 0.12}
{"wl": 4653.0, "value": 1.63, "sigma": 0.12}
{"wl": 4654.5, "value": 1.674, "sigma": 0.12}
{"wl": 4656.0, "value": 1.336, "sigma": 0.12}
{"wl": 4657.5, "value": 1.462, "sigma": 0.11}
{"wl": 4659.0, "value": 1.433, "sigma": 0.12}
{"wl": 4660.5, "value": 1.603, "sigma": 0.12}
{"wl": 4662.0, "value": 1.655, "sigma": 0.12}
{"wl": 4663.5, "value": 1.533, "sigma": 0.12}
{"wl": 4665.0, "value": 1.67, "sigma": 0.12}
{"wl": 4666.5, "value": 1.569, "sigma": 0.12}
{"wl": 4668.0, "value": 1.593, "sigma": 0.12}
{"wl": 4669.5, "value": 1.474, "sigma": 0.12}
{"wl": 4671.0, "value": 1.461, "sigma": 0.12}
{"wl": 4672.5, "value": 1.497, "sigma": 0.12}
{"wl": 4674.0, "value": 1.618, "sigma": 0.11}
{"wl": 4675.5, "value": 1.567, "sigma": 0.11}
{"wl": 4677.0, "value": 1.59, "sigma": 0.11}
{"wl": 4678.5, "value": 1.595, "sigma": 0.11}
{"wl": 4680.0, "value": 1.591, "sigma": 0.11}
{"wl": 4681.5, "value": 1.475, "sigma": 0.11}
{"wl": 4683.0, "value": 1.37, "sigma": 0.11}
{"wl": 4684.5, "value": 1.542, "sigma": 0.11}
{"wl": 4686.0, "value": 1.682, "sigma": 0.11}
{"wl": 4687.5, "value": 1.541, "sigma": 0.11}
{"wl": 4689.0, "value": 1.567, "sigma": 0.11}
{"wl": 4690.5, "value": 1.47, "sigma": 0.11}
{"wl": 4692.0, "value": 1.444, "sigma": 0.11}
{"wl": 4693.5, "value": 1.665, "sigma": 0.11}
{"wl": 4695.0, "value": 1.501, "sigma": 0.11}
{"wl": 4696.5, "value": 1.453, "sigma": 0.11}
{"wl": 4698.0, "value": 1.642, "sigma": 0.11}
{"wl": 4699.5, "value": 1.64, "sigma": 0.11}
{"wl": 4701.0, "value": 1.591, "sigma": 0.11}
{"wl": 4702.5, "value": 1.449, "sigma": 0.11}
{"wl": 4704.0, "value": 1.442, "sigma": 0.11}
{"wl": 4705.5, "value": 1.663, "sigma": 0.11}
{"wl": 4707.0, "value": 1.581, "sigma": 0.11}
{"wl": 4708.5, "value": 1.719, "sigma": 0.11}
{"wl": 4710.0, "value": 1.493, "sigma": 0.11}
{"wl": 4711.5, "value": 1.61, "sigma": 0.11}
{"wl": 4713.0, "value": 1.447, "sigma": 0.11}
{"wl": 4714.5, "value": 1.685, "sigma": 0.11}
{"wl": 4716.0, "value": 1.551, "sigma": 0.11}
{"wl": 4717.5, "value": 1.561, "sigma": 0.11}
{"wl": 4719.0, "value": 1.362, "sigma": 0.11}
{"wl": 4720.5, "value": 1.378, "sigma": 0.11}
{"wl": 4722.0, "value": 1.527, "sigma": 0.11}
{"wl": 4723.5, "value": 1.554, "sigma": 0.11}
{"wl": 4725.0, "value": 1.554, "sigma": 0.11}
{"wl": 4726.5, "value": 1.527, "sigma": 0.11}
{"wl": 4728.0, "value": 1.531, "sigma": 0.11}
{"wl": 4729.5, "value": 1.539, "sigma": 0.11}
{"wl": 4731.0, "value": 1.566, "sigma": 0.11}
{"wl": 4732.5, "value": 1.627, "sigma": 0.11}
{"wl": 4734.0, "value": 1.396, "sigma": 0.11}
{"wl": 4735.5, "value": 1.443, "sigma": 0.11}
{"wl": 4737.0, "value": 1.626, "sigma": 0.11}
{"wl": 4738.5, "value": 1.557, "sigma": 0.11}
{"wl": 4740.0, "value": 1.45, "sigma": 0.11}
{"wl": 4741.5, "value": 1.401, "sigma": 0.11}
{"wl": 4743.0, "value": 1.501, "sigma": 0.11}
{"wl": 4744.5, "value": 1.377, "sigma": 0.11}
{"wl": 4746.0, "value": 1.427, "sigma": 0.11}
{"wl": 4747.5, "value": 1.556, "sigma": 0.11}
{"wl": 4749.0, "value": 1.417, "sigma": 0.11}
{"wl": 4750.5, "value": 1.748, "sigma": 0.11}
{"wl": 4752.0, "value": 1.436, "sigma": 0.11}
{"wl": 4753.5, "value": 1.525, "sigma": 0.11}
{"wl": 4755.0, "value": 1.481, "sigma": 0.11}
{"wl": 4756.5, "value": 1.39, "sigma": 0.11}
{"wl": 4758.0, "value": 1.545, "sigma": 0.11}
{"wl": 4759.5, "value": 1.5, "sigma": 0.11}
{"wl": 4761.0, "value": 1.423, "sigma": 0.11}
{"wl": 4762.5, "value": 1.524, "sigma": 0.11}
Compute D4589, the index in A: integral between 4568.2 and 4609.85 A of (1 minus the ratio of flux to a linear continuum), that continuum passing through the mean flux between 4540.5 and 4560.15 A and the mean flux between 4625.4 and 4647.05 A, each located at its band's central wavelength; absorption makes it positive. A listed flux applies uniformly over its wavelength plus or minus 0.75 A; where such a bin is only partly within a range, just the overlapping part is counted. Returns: -2.6 A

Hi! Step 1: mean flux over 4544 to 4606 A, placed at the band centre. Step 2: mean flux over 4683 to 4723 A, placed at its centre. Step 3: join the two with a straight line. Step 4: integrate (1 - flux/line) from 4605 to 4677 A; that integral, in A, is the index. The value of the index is 1.00 A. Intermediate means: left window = 1.69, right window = 1.54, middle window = 1.59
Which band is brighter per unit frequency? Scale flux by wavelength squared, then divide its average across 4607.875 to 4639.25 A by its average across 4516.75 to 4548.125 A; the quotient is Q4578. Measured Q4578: 1.05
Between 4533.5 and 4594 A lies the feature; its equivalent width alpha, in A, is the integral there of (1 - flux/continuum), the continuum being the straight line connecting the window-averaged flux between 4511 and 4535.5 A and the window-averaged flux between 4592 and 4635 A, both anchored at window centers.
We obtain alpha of -2.2 A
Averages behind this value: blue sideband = 1.58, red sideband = 1.66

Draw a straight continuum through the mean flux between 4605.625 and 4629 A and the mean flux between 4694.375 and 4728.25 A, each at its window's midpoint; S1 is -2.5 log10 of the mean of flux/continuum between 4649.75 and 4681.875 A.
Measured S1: 0.03 mag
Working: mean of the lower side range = 1.66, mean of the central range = 1.55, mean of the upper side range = 1.54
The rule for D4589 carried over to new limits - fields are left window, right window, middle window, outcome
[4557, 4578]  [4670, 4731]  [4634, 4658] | 0.2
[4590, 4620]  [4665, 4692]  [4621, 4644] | 1.2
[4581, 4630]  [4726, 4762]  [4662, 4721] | 1.0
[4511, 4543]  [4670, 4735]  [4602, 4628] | -1.8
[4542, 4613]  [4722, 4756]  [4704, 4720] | -0.2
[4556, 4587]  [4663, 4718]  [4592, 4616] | -1.6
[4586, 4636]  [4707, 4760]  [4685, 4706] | 0.2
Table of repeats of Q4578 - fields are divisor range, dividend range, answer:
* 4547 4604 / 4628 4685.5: 0.95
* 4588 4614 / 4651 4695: 0.91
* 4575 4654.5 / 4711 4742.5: 0.96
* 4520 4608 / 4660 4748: 0.98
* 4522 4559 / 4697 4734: 1.02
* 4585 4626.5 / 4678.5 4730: 0.93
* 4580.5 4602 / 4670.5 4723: 0.92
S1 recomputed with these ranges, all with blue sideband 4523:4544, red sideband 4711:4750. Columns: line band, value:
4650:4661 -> 0.02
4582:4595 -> -0.11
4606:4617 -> -0.10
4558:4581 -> -0.02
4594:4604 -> -0.08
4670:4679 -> -0.01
